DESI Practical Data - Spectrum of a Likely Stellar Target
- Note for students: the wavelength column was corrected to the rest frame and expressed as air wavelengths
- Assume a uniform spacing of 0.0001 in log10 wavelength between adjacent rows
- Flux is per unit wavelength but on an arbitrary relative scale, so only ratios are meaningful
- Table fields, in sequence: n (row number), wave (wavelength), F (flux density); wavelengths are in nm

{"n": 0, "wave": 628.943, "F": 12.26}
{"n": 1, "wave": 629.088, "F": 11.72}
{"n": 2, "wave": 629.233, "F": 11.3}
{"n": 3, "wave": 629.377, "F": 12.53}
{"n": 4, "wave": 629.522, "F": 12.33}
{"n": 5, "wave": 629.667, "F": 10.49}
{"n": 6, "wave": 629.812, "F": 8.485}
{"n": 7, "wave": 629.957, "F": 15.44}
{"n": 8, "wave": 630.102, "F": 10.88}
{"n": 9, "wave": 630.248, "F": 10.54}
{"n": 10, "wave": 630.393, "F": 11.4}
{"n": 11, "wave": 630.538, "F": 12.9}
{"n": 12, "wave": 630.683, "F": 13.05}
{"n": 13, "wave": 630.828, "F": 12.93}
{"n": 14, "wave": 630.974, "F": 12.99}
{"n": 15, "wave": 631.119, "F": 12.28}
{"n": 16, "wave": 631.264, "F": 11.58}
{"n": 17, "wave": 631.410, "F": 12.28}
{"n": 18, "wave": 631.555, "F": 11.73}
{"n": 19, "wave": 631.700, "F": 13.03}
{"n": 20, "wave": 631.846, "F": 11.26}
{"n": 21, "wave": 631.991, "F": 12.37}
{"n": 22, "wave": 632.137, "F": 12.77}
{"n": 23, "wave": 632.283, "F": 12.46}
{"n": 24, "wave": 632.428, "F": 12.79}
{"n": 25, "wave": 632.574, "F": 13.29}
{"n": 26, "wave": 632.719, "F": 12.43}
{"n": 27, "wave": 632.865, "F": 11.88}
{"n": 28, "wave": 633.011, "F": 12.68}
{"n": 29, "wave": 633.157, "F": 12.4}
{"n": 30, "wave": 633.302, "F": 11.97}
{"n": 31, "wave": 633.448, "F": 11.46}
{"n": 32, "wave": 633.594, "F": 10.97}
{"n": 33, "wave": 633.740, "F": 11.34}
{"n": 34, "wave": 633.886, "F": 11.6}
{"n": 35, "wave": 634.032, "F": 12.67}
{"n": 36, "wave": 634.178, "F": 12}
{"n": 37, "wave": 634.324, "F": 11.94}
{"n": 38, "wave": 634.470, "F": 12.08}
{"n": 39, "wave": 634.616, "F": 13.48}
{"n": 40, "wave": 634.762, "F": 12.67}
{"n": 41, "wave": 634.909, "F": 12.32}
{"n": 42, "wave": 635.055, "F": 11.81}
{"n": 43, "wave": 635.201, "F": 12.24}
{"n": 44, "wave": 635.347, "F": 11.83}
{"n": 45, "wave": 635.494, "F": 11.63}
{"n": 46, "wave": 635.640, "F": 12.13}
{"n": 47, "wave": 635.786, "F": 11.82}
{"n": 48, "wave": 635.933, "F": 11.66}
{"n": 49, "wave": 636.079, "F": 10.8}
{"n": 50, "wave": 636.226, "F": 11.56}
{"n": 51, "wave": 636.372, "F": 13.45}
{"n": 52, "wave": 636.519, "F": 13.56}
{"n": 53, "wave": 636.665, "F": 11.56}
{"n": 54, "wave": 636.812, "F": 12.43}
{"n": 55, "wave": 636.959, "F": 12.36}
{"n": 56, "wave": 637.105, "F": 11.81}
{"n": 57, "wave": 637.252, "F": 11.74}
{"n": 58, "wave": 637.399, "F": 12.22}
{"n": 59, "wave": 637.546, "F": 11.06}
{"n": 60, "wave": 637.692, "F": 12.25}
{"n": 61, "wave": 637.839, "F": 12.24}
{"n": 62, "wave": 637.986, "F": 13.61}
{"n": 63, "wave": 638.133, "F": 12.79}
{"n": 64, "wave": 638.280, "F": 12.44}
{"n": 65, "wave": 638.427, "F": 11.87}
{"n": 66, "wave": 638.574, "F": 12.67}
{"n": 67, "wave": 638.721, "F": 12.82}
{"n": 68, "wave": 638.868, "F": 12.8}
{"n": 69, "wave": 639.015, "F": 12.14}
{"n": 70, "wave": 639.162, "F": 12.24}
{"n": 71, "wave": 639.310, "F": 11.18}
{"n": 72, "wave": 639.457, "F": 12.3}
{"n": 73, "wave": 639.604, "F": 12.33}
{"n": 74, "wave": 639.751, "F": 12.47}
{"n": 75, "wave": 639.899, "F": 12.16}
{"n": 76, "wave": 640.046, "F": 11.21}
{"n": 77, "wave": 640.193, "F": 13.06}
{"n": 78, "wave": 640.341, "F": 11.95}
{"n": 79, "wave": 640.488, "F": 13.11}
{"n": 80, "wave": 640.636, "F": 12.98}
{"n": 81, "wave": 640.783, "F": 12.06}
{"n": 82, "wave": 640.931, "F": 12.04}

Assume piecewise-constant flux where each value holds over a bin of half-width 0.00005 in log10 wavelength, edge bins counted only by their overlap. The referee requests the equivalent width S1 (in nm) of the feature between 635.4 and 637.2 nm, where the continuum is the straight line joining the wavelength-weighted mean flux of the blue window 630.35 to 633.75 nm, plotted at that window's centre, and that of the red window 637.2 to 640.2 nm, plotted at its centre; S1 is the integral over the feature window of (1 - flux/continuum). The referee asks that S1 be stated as 0.03 nm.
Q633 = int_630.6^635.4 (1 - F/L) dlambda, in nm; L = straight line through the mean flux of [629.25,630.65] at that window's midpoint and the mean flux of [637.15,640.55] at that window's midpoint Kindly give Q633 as -0.15 nm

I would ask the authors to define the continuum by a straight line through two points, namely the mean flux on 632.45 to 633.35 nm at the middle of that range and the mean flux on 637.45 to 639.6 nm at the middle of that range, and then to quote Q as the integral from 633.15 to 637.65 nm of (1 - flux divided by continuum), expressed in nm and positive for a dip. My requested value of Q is 0.14 nm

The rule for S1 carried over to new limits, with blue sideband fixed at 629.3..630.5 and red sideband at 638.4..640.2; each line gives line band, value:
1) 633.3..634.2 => 0.01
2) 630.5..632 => -0.10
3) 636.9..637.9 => 0.01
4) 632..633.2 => -0.08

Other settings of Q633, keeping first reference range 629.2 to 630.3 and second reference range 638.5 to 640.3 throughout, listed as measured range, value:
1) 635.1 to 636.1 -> 0.02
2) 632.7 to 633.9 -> 0.00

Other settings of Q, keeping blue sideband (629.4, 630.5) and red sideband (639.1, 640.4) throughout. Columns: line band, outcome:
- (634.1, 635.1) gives -0.05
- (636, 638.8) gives -0.08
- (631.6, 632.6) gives -0.08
